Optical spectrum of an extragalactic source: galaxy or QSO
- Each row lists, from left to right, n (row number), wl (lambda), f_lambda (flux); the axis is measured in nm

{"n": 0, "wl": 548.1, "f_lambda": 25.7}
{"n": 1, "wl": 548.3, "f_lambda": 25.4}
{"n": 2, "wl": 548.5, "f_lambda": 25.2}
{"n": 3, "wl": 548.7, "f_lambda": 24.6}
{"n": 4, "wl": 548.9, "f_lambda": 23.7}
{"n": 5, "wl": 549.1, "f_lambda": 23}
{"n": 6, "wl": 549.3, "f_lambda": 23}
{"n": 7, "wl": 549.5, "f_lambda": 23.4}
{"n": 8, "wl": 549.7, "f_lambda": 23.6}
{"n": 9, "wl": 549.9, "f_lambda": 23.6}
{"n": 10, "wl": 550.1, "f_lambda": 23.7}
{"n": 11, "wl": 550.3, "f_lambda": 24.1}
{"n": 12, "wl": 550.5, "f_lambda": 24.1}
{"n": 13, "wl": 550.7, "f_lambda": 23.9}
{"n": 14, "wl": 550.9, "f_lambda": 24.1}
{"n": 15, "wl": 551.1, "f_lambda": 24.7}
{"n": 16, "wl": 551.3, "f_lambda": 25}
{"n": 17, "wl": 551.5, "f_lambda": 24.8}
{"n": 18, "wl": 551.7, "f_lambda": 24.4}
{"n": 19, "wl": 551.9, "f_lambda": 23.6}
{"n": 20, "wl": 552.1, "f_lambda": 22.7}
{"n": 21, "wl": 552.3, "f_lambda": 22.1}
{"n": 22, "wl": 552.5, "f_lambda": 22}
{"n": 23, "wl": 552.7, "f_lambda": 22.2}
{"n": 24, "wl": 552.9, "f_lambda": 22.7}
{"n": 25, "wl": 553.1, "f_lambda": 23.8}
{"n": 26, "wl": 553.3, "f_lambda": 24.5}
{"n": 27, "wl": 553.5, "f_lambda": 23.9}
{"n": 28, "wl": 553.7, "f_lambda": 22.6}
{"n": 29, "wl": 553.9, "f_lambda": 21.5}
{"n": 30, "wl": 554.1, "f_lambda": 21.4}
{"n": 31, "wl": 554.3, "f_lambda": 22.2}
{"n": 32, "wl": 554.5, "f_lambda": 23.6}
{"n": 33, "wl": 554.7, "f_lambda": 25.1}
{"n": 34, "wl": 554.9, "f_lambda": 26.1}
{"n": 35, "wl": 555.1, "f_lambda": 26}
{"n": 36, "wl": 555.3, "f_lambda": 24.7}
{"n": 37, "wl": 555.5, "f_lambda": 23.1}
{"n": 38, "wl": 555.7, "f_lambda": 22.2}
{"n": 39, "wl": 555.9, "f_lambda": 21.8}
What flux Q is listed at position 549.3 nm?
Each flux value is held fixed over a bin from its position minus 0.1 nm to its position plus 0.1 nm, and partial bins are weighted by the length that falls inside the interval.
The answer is 23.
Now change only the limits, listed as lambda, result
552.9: 22.7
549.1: 23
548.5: 25.2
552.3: 22.1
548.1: 25.7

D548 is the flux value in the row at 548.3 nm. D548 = 25.4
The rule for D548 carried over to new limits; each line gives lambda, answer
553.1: 23.8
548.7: 24.6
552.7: 22.2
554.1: 21.4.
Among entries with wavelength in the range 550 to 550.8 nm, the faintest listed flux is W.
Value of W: 23.7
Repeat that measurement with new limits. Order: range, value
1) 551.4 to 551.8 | 24.4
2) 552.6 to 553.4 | 22.2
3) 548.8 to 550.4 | 23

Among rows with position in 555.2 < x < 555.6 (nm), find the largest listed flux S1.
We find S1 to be 24.7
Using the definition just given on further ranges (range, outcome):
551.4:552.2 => 24.8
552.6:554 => 24.5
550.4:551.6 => 25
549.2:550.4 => 24.1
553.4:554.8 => 25.1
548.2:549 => 25.4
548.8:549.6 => 23.7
